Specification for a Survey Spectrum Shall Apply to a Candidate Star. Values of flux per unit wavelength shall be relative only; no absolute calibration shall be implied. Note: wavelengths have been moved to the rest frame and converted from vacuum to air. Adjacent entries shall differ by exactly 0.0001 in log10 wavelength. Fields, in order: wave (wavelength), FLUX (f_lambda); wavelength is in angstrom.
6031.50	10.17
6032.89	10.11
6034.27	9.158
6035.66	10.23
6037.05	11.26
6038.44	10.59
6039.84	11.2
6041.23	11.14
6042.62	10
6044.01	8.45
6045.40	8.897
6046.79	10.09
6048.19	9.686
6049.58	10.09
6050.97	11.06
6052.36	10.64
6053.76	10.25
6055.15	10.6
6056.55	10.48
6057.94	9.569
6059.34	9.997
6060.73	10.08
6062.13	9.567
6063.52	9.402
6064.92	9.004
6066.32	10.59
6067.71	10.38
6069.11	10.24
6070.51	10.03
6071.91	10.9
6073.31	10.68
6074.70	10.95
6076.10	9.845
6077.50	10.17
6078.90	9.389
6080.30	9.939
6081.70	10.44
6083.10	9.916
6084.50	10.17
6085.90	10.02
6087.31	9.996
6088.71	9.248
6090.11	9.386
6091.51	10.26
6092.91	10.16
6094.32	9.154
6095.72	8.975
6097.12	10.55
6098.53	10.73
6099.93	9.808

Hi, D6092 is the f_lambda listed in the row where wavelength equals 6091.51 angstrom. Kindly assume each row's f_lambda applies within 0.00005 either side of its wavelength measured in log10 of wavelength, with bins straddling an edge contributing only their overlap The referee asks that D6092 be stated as 10.26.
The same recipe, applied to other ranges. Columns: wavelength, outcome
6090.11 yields 9.386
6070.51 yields 10.03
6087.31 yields 9.996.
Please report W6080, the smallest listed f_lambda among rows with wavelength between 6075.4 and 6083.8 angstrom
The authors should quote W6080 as 9.389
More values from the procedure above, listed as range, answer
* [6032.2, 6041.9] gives 9.158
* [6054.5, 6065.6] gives 9.004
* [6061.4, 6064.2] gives 9.402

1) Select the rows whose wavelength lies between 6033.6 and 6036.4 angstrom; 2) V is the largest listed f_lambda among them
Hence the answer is 10.23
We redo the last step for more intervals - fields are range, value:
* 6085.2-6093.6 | 10.26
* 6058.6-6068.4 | 10.59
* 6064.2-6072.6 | 10.9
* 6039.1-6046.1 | 11.2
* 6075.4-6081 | 10.17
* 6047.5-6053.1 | 11.06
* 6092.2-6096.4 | 10.16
